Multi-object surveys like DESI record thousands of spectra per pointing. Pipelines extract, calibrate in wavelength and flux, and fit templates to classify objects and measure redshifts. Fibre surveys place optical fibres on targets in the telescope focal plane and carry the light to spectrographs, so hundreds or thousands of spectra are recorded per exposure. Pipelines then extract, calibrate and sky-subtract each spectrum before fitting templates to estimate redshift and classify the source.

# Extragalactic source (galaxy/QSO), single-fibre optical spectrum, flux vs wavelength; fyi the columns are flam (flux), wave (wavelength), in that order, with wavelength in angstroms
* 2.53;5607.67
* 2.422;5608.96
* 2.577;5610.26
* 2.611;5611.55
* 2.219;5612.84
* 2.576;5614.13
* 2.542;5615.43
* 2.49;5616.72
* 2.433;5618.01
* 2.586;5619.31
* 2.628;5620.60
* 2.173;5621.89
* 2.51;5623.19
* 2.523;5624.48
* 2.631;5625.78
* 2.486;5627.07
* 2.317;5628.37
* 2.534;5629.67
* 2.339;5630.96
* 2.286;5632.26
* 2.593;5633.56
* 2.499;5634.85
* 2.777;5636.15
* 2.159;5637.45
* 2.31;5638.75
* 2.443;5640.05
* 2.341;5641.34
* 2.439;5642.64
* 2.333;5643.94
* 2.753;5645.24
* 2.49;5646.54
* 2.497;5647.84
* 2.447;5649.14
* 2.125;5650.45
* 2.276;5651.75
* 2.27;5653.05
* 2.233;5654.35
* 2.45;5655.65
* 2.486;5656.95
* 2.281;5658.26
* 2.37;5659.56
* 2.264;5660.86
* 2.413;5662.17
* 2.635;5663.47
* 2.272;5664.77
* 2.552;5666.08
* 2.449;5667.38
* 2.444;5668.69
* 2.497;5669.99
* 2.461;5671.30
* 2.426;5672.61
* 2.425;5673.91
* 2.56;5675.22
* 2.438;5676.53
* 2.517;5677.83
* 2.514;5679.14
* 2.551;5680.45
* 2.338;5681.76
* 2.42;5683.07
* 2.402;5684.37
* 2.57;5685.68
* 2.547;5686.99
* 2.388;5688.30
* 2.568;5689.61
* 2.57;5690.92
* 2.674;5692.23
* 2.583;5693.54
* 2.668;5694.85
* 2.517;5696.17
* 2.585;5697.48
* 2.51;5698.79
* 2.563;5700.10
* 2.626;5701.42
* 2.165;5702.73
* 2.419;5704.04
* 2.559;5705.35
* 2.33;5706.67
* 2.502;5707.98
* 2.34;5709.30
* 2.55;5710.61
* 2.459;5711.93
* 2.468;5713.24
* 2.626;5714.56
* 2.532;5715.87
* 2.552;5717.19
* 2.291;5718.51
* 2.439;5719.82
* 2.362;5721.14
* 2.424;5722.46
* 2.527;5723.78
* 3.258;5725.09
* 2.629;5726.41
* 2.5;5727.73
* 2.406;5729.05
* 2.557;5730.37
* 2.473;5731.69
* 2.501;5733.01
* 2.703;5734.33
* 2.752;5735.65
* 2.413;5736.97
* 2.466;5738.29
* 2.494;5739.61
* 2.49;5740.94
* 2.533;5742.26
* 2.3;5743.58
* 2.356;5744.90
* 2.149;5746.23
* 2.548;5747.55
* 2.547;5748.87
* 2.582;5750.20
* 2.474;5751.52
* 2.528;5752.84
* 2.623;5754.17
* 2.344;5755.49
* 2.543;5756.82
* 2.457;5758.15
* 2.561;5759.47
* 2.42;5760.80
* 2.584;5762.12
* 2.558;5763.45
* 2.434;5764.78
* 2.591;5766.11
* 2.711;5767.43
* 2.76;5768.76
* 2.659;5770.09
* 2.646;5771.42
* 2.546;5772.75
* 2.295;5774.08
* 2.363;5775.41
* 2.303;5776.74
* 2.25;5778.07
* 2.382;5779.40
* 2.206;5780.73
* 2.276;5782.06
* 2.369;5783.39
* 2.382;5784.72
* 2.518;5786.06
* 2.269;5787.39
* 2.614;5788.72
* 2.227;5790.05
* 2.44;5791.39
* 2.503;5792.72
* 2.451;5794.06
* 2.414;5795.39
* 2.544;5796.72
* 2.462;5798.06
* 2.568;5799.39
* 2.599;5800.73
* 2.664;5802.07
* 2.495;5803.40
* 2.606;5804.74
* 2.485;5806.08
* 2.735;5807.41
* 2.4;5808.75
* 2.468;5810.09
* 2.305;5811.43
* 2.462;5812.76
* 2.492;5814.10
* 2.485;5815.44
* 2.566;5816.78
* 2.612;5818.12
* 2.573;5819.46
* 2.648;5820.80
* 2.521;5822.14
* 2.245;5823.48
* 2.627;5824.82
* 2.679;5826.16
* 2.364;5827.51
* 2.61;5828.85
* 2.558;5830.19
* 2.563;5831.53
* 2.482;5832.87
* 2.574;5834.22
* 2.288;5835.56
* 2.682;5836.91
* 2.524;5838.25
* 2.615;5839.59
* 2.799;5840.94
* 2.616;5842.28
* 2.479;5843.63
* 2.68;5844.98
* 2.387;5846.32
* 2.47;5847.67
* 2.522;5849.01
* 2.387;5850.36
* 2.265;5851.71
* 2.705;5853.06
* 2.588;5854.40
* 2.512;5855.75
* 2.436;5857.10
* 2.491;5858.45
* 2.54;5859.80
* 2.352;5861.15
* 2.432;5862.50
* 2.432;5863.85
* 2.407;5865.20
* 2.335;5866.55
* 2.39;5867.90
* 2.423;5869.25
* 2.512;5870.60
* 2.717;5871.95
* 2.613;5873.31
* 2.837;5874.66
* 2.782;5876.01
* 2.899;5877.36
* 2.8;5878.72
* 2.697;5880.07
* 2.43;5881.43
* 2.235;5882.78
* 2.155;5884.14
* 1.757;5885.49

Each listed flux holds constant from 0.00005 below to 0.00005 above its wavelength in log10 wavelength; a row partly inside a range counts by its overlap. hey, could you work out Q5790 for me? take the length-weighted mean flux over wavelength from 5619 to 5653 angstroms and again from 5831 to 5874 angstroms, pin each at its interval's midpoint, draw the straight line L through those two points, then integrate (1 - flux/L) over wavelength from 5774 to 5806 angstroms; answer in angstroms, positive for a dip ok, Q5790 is 0.7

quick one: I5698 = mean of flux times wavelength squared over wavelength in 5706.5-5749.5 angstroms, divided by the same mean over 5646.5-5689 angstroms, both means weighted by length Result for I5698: 1.05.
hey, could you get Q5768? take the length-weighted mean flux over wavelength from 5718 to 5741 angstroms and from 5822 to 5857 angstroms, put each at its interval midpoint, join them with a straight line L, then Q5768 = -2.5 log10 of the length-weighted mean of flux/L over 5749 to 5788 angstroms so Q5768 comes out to 0.03 mag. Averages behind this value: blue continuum 2.54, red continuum 2.53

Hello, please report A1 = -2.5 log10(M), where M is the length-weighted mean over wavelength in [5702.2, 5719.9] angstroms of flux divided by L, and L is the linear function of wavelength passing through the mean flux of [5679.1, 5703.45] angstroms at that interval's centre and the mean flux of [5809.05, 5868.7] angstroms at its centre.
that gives 0.03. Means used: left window 2.51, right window 2.5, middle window 2.45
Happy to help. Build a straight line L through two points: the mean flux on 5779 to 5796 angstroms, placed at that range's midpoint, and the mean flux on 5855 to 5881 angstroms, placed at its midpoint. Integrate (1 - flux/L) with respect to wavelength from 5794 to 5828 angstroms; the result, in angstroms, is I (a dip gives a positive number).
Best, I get -1.15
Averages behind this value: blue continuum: 2.39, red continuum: 2.56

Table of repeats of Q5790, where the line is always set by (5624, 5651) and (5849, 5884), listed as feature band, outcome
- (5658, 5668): 0.18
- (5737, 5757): 0.16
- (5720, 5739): -0.69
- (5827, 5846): -0.35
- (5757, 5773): -0.58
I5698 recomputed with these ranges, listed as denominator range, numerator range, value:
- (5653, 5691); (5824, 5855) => 1.10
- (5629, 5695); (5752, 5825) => 1.06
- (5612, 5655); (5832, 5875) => 1.12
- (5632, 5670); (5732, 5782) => 1.07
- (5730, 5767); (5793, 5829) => 1.03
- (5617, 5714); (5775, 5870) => 1.07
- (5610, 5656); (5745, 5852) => 1.08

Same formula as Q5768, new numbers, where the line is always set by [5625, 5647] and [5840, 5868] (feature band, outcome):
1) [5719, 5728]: -0.052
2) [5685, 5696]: -0.044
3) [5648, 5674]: 0.031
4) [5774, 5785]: 0.074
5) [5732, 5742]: -0.031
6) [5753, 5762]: -0.011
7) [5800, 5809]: -0.040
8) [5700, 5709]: 0.012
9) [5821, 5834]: -0.016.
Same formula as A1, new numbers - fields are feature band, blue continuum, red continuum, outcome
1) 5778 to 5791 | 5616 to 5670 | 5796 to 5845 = 0.07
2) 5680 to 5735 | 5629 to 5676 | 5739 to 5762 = -0.03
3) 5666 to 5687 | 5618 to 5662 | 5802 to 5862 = -0.02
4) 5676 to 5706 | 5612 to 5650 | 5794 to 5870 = -0.02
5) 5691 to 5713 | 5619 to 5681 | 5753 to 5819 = -0.02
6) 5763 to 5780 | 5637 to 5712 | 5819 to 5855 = 0.00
